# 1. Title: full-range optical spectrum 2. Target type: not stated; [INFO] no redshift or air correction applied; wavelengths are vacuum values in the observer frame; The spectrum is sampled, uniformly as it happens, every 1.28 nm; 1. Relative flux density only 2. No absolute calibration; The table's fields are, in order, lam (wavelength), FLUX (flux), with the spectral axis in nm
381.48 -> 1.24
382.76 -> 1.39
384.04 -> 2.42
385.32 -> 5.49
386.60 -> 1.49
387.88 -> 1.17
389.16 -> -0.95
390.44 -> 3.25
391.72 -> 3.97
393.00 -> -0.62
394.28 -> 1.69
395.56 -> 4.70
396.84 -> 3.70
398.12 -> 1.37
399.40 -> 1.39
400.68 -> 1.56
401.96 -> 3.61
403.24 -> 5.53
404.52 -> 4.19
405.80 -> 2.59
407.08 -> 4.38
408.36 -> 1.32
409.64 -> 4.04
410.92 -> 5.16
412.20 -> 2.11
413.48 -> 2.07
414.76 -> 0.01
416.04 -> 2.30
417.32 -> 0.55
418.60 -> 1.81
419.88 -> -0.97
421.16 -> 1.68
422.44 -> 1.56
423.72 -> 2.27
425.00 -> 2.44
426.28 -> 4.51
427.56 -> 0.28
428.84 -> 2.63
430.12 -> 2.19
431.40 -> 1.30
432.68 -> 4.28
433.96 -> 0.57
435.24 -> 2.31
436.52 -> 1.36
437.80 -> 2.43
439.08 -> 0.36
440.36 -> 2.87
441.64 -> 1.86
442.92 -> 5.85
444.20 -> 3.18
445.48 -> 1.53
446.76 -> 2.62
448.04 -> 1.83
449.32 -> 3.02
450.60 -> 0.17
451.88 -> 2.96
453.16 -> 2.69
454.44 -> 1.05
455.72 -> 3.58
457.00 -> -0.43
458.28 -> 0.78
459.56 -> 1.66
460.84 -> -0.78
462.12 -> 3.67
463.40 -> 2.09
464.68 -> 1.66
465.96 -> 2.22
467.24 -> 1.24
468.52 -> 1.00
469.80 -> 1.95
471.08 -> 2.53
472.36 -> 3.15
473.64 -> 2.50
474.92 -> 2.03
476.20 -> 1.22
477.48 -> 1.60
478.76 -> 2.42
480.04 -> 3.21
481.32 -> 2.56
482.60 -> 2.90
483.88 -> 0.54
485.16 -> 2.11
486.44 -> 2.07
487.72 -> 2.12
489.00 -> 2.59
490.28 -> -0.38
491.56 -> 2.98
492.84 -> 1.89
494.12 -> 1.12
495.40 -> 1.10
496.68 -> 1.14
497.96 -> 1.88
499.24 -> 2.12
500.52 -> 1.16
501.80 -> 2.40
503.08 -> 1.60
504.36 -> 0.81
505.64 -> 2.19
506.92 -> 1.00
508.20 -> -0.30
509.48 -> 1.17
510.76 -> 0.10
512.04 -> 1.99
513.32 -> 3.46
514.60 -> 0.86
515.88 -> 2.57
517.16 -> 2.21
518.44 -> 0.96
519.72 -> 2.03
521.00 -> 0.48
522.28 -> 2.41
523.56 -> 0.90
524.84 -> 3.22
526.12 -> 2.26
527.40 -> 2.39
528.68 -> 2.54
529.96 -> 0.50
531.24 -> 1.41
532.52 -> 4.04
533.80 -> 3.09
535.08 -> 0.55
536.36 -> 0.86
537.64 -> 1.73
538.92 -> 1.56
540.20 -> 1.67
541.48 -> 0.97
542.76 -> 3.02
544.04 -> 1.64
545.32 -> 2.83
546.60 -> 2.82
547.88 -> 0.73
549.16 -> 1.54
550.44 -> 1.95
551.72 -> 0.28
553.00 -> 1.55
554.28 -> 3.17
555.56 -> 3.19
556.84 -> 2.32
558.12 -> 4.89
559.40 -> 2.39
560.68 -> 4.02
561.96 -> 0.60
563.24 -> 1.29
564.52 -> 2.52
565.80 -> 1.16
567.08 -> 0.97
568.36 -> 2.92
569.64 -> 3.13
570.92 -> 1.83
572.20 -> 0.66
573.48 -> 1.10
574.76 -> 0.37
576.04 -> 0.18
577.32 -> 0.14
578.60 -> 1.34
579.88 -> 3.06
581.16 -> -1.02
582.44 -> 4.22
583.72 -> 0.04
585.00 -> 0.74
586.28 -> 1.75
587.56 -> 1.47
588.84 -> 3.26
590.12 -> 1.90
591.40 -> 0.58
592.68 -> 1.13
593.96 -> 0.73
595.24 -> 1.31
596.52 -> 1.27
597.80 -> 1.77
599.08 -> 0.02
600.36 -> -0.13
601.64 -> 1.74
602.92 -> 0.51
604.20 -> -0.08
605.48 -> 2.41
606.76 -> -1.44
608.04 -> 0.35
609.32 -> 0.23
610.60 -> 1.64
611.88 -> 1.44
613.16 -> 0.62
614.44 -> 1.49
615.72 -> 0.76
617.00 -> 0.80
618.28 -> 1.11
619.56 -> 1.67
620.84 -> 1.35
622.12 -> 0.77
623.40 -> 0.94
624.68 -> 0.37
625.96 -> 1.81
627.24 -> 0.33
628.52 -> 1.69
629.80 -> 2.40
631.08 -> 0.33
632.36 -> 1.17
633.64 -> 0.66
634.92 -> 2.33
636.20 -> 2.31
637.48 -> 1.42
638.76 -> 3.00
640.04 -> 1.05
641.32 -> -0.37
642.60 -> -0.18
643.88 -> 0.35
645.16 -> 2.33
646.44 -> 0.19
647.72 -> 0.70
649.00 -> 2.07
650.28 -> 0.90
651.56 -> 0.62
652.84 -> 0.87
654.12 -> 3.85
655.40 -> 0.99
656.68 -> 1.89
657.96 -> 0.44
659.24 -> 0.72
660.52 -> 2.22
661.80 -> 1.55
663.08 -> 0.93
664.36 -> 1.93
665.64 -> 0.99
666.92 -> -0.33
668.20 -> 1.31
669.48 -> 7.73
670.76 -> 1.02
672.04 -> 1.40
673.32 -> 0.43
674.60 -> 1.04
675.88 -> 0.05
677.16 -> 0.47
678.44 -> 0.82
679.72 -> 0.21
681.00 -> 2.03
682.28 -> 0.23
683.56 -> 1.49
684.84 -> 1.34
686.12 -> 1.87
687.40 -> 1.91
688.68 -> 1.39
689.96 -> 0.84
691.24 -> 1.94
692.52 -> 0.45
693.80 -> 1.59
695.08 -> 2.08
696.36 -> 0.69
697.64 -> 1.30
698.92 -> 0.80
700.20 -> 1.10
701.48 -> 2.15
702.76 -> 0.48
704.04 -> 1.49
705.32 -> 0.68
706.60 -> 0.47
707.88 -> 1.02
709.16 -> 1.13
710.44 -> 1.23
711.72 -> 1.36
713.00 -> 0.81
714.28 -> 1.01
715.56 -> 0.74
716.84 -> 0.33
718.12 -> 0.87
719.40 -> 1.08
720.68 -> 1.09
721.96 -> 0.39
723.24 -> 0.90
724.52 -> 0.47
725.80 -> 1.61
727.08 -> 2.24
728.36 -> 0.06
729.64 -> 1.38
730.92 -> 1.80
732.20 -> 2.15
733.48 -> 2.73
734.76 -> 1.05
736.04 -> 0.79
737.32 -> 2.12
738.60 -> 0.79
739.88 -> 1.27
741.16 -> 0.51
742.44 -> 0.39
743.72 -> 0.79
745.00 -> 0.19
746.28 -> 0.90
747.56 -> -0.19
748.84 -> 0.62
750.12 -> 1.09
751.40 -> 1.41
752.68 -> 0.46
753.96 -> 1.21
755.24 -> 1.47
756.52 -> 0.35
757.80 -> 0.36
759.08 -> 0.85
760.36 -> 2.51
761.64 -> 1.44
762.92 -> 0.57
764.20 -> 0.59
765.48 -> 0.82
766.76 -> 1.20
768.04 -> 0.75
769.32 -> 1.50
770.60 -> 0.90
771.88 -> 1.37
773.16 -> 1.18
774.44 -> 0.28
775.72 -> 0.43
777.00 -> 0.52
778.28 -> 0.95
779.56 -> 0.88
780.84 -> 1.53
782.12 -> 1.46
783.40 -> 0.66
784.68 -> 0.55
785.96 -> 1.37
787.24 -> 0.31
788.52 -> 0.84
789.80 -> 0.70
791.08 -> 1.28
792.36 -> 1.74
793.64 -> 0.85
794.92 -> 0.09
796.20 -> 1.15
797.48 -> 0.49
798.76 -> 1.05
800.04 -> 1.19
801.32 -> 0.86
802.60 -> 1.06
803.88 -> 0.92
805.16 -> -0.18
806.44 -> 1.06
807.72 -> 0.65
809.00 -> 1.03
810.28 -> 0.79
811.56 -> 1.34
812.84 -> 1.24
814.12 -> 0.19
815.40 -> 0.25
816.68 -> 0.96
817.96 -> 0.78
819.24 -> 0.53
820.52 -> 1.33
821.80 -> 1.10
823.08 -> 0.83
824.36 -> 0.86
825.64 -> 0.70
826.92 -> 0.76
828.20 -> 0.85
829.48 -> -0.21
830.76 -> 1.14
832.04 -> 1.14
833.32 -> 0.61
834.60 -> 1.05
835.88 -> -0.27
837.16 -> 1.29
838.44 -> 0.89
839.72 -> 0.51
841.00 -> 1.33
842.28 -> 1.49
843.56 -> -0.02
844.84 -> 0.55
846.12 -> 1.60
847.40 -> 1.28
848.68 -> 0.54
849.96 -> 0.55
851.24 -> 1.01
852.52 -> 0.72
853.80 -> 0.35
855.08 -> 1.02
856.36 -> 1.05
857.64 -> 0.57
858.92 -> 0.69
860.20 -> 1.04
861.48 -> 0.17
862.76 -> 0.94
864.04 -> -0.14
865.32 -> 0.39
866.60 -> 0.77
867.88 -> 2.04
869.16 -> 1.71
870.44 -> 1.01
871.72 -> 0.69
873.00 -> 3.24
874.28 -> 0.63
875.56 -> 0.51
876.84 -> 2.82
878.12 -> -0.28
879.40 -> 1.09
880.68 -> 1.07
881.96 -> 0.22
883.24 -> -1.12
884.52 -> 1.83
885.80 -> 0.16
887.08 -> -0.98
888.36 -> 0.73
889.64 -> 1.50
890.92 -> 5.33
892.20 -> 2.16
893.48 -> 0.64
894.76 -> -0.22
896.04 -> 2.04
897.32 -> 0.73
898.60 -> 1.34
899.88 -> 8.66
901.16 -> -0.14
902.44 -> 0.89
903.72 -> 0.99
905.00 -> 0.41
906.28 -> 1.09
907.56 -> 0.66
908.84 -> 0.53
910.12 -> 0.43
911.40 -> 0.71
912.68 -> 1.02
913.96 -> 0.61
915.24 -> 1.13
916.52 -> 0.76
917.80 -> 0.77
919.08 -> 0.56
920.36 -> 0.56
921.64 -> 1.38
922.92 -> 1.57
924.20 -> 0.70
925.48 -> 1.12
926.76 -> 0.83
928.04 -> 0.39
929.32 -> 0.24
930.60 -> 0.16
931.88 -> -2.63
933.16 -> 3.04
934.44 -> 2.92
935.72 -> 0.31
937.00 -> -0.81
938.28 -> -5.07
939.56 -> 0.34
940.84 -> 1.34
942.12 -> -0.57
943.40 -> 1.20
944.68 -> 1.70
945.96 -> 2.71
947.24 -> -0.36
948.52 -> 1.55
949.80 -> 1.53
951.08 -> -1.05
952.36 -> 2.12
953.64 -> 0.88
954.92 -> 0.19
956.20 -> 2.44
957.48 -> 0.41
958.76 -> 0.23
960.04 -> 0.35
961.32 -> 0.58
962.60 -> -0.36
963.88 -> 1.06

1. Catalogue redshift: 0.80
